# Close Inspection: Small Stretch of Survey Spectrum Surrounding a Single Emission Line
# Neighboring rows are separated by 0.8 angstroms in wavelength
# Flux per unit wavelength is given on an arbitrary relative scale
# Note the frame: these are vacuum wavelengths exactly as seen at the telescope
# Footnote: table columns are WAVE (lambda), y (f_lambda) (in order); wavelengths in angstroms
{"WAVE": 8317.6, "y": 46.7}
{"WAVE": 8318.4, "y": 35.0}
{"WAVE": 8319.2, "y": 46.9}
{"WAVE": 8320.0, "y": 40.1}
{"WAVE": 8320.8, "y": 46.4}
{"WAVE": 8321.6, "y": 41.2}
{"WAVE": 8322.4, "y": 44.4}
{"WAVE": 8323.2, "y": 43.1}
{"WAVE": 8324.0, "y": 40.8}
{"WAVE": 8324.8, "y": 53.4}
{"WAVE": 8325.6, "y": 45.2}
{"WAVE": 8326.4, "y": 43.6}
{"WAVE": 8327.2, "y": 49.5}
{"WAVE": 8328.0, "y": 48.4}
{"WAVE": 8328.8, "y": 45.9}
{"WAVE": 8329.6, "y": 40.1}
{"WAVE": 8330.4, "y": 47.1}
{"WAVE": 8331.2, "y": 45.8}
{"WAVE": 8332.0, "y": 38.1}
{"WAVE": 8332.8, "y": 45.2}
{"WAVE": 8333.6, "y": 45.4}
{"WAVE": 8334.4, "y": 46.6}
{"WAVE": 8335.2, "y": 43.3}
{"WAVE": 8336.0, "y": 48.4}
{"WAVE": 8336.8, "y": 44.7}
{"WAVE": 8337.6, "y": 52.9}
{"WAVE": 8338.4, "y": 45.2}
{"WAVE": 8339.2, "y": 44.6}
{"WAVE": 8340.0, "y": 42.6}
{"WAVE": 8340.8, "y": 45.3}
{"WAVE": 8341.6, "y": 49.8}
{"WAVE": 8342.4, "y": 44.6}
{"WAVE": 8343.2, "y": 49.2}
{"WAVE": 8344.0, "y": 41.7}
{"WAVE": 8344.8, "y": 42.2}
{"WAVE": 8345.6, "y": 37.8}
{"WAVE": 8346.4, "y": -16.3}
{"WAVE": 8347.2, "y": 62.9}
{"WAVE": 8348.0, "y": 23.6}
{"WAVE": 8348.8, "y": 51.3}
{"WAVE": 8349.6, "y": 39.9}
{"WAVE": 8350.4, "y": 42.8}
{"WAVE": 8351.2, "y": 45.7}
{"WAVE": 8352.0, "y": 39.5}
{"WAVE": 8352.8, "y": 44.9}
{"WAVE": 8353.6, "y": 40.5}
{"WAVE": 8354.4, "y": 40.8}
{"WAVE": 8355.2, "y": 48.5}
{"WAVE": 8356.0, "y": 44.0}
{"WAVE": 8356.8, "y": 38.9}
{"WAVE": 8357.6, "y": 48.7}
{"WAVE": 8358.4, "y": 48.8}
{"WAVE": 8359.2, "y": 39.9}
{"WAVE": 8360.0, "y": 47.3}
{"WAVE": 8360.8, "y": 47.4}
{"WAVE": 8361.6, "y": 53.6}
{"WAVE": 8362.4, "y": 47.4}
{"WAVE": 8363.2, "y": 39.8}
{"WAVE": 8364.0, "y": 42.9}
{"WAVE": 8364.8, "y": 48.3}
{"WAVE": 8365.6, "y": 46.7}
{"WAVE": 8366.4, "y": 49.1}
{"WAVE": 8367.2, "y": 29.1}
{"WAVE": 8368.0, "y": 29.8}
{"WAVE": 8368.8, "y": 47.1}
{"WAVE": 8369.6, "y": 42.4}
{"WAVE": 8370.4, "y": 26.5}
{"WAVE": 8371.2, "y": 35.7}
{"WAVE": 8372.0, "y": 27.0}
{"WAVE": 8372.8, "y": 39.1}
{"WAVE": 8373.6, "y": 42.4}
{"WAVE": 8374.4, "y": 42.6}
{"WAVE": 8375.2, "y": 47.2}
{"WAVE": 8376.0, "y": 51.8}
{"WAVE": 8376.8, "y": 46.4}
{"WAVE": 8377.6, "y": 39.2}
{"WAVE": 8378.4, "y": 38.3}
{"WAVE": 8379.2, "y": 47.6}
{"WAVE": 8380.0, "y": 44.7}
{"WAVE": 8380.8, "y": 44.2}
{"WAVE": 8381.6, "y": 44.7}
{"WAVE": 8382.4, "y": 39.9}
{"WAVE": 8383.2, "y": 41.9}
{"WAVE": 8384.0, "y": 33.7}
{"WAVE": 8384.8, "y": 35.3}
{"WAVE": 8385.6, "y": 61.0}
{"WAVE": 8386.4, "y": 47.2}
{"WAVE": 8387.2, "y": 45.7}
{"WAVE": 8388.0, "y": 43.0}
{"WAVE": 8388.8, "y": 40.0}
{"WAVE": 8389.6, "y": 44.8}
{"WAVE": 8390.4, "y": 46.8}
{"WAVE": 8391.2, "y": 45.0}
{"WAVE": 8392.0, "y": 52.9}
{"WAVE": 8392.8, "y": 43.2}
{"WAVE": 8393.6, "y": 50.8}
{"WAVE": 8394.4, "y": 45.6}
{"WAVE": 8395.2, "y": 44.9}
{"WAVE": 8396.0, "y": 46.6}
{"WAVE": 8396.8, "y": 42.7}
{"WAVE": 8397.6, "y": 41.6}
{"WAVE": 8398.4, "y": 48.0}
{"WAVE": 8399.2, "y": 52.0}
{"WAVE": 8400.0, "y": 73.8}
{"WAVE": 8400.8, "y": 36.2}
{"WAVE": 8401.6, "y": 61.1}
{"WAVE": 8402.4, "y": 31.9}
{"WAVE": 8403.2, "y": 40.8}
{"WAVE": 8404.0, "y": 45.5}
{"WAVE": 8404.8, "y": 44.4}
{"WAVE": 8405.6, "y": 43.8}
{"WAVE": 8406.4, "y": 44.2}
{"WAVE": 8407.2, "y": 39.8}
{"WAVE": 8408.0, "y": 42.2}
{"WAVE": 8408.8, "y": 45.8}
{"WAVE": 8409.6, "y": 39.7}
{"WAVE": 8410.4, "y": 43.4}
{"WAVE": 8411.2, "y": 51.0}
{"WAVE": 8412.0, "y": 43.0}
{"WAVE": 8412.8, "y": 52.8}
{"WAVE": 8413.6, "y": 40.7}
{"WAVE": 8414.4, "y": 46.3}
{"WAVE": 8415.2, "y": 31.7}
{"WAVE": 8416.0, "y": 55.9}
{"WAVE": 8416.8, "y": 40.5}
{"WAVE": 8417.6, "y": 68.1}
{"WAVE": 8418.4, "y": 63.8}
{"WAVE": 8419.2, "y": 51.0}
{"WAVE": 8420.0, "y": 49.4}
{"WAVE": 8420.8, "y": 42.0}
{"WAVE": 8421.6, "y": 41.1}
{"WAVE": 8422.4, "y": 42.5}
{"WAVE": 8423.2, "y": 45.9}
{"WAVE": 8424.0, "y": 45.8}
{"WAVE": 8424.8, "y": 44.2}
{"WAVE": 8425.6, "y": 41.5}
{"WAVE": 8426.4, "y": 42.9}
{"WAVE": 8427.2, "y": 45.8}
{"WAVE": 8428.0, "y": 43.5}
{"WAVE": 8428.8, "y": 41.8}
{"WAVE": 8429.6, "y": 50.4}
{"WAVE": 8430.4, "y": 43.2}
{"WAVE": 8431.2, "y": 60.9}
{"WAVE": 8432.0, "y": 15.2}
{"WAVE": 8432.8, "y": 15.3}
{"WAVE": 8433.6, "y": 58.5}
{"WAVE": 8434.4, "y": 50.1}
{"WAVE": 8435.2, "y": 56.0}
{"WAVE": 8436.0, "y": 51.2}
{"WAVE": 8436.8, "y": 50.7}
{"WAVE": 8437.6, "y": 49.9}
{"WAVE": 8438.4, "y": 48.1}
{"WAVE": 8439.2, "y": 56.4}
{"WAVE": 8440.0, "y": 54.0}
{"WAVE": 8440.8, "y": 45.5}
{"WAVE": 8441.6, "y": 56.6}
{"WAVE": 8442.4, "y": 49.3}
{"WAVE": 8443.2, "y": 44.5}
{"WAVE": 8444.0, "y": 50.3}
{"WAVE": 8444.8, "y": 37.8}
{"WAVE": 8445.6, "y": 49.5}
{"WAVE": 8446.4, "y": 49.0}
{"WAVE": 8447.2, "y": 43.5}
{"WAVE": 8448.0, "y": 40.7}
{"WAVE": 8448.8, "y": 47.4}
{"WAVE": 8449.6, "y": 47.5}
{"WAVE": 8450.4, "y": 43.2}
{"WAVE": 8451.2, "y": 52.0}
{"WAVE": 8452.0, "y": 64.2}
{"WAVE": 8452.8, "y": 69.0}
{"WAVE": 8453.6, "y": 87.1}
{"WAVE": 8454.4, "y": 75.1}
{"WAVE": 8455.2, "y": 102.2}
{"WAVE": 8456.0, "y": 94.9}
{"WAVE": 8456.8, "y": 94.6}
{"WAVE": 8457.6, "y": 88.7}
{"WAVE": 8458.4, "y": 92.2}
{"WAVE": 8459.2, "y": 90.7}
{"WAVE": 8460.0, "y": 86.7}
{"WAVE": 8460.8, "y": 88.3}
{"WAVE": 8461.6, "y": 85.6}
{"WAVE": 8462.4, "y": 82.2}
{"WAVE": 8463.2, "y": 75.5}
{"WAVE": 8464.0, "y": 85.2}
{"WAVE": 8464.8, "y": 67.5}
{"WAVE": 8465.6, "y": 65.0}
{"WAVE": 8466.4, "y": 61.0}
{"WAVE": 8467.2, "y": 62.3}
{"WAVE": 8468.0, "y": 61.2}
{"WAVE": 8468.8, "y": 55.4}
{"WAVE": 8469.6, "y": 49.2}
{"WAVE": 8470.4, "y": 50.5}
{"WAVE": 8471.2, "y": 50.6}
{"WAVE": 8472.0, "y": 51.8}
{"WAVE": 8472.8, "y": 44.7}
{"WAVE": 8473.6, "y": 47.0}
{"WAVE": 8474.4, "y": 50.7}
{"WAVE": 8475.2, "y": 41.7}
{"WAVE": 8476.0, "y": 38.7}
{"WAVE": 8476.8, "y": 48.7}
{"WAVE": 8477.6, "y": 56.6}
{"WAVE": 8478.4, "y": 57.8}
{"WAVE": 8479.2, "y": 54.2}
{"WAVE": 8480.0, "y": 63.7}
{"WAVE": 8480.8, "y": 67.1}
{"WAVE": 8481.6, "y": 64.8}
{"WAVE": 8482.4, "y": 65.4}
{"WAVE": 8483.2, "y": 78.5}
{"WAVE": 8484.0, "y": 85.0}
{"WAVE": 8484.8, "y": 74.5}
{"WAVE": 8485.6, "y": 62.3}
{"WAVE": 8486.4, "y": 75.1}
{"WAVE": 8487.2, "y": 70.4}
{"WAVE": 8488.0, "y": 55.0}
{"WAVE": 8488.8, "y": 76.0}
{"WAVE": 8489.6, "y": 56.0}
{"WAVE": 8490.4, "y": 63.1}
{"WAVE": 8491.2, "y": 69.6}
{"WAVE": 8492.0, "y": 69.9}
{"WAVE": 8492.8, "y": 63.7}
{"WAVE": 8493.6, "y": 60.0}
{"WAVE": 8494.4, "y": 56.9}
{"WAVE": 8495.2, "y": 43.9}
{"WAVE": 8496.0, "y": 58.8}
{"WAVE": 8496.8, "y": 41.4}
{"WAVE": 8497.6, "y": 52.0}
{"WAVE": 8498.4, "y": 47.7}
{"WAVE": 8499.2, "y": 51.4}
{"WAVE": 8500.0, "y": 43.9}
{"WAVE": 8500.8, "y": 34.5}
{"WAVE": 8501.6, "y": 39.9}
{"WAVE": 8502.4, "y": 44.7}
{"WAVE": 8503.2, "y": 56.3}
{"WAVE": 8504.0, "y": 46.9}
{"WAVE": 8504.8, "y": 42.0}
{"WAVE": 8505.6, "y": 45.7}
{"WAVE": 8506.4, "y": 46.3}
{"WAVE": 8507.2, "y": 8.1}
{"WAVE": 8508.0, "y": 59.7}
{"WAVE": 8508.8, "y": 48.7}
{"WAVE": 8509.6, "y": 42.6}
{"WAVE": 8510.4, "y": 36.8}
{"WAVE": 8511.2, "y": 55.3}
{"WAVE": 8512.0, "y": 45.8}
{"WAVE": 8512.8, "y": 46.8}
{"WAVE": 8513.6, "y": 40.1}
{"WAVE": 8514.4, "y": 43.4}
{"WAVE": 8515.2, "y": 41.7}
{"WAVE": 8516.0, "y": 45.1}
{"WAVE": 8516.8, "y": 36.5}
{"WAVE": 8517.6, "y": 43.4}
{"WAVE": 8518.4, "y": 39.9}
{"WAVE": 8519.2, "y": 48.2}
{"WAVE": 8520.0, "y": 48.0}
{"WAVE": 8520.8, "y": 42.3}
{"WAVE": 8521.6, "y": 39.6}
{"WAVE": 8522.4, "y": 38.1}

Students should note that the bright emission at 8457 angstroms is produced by H-alpha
